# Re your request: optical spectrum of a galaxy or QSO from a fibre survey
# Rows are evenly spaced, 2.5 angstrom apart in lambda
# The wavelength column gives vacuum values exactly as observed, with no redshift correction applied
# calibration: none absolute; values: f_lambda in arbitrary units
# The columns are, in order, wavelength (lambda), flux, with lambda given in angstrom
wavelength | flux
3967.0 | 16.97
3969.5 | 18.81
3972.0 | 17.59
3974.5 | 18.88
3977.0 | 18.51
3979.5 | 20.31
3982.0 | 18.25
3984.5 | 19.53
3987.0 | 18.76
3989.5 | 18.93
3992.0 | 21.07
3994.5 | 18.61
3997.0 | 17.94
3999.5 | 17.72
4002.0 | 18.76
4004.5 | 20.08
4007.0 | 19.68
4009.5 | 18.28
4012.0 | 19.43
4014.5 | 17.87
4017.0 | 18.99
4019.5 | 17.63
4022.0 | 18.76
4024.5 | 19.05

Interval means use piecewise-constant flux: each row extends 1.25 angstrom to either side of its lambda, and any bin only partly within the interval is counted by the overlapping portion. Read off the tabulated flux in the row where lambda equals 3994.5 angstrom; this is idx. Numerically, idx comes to 18.61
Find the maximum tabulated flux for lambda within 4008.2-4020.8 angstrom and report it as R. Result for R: 19.43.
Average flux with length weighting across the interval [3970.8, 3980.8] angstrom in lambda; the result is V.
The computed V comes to 18.8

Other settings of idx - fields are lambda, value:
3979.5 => 20.31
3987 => 18.76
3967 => 16.97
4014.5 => 17.87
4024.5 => 19.05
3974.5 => 18.88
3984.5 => 19.53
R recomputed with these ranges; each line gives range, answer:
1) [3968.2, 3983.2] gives 20.31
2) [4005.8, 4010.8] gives 19.68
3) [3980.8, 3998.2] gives 21.07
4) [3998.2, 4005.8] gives 20.08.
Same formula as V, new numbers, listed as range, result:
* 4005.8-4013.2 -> 19.1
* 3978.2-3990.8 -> 19.2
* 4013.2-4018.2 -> 18.4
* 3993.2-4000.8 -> 18.1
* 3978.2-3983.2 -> 19.3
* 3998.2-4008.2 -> 19.1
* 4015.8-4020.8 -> 18.3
